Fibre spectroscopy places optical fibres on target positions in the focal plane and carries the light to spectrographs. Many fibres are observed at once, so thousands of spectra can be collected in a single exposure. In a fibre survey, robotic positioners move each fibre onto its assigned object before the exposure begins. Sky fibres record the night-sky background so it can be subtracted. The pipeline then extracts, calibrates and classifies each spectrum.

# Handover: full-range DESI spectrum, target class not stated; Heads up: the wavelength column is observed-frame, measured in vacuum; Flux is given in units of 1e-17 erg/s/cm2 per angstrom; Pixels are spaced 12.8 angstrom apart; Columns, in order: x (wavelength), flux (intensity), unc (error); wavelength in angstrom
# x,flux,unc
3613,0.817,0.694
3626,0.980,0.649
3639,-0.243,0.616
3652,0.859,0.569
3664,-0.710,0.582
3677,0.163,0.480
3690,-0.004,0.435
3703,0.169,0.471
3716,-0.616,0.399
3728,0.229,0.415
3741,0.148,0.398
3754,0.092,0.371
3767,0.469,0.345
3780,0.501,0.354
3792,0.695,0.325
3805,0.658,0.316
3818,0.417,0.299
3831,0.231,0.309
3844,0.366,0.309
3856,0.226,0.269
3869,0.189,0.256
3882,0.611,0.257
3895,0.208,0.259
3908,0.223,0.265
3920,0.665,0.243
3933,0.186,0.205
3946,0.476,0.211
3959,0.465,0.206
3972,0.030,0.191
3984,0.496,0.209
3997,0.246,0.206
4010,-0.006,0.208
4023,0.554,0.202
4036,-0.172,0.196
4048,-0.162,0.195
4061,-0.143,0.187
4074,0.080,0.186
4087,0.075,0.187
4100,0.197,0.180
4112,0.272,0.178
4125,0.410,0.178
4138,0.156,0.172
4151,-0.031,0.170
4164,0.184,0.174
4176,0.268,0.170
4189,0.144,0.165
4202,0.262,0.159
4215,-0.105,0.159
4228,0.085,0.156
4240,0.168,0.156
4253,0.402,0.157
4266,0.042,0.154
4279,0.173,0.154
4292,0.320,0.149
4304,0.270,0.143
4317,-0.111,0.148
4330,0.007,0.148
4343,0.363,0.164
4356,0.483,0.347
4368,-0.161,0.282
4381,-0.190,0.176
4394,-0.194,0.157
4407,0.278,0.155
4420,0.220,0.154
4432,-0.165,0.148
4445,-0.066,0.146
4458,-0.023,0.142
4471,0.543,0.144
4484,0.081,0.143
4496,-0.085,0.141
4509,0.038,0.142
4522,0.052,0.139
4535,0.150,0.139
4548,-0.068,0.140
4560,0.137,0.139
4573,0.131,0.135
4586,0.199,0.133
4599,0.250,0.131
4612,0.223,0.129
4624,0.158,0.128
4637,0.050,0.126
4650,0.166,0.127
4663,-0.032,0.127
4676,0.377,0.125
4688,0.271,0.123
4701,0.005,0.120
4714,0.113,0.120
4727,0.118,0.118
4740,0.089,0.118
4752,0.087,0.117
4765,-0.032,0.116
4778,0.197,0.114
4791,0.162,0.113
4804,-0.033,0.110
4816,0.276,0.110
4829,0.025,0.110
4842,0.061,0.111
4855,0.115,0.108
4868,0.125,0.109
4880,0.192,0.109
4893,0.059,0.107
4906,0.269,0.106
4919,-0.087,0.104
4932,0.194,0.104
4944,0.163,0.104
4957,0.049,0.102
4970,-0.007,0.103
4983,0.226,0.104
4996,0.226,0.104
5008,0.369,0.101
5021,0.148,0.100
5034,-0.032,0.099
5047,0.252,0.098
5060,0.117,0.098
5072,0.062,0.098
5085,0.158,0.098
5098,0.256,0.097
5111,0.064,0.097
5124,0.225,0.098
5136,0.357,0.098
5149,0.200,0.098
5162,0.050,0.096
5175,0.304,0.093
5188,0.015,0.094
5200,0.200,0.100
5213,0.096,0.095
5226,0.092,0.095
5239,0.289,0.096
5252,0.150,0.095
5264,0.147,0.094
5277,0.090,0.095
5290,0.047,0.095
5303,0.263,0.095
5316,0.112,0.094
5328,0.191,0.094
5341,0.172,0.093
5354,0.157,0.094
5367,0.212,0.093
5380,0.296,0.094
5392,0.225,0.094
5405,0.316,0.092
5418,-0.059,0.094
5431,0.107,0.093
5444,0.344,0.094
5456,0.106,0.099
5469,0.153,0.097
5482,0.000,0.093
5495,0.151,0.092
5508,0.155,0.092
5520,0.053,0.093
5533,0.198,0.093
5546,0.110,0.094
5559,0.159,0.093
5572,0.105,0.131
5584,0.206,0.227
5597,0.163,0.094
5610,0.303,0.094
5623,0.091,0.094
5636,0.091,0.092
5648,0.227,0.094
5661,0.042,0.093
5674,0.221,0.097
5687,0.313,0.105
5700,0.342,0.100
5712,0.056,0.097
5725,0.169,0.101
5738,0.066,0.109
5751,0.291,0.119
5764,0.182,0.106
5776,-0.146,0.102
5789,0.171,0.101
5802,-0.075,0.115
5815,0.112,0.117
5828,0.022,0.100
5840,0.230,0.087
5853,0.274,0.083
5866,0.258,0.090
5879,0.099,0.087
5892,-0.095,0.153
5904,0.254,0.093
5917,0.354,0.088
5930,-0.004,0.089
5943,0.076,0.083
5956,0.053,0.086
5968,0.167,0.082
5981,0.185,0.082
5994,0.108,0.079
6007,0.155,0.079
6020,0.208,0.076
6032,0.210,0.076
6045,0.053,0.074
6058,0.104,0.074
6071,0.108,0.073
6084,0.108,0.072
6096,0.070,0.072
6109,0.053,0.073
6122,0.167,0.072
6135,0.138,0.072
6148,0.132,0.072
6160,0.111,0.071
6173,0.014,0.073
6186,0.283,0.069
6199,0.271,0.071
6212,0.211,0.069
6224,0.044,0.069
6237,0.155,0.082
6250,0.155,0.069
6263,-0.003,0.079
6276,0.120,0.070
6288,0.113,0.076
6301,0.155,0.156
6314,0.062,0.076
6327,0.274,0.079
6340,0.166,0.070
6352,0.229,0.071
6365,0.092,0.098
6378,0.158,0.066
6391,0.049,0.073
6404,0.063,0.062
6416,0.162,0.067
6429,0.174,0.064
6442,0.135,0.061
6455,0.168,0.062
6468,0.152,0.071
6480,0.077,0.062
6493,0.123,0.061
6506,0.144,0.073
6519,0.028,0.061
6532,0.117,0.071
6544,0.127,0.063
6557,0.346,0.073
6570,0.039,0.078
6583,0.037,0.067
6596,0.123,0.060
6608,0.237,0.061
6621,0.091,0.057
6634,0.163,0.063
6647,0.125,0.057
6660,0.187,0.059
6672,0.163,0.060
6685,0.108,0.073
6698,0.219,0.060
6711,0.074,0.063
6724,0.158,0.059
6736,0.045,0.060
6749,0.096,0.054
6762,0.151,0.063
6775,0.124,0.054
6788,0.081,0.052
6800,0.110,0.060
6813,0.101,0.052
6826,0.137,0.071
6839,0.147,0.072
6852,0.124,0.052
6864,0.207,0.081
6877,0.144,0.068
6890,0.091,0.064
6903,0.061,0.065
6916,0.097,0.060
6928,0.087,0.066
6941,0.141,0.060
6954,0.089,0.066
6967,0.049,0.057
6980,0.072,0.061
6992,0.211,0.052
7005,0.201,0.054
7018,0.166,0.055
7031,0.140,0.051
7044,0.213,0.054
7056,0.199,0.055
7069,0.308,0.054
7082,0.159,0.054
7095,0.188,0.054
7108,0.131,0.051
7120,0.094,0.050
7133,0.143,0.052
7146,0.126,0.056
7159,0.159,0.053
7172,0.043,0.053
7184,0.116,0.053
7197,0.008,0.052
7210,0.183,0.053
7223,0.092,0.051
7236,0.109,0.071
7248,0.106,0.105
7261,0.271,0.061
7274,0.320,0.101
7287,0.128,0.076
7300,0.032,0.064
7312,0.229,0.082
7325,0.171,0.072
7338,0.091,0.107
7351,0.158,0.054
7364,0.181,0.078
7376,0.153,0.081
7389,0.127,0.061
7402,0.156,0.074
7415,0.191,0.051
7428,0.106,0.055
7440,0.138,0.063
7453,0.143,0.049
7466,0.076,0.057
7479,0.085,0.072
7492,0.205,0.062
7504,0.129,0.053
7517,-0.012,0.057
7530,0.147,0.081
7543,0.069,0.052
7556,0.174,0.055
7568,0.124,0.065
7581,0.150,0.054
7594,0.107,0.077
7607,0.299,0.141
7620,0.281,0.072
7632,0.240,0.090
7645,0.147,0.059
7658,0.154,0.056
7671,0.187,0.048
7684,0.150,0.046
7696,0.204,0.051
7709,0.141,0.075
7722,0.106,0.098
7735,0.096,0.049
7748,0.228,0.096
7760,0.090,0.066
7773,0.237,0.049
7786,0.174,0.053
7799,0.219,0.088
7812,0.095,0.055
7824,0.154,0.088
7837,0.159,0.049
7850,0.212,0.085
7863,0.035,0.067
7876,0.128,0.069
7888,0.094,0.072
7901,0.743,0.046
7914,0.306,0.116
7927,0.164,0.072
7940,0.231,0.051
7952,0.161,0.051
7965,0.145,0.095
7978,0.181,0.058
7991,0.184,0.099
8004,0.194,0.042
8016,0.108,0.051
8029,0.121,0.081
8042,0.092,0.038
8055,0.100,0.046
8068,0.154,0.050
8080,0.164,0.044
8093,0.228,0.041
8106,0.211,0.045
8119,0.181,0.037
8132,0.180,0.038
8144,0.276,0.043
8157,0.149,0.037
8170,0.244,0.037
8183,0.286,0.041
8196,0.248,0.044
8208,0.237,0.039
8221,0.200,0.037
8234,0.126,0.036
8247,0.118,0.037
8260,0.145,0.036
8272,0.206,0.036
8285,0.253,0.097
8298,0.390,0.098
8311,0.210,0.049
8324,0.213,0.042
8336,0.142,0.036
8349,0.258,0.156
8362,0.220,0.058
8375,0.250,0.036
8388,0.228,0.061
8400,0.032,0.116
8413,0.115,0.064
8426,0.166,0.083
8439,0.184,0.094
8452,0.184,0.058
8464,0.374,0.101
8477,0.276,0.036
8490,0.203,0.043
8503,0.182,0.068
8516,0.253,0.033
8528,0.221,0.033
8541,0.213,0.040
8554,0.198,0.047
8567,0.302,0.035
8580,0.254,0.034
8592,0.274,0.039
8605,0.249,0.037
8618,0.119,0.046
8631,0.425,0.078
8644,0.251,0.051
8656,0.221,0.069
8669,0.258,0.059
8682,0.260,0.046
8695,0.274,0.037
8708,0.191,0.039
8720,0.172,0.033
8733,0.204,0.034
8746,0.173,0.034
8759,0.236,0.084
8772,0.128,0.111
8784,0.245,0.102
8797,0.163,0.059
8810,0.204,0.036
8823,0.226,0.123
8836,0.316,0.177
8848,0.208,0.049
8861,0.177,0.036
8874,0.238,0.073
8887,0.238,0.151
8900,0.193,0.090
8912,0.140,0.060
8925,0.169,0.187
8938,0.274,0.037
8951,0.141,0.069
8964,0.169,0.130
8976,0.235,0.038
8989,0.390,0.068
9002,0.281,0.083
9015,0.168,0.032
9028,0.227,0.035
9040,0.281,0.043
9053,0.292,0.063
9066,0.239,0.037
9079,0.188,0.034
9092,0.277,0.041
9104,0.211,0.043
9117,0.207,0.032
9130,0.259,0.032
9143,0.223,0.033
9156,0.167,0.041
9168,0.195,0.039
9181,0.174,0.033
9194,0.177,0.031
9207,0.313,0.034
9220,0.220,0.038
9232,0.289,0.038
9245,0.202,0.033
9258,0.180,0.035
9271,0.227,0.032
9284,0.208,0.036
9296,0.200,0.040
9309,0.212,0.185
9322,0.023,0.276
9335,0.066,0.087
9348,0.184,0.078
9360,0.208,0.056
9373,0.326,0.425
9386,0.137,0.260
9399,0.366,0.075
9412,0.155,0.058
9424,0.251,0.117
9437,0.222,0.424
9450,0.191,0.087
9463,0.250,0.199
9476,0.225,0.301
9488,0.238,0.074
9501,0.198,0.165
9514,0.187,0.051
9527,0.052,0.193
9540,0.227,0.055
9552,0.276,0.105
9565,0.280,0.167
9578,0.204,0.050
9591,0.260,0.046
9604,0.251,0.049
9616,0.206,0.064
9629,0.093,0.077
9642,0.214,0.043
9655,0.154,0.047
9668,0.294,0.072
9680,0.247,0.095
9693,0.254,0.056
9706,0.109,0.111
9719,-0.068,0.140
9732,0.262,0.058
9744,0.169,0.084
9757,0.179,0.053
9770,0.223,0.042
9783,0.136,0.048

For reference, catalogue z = 1.12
